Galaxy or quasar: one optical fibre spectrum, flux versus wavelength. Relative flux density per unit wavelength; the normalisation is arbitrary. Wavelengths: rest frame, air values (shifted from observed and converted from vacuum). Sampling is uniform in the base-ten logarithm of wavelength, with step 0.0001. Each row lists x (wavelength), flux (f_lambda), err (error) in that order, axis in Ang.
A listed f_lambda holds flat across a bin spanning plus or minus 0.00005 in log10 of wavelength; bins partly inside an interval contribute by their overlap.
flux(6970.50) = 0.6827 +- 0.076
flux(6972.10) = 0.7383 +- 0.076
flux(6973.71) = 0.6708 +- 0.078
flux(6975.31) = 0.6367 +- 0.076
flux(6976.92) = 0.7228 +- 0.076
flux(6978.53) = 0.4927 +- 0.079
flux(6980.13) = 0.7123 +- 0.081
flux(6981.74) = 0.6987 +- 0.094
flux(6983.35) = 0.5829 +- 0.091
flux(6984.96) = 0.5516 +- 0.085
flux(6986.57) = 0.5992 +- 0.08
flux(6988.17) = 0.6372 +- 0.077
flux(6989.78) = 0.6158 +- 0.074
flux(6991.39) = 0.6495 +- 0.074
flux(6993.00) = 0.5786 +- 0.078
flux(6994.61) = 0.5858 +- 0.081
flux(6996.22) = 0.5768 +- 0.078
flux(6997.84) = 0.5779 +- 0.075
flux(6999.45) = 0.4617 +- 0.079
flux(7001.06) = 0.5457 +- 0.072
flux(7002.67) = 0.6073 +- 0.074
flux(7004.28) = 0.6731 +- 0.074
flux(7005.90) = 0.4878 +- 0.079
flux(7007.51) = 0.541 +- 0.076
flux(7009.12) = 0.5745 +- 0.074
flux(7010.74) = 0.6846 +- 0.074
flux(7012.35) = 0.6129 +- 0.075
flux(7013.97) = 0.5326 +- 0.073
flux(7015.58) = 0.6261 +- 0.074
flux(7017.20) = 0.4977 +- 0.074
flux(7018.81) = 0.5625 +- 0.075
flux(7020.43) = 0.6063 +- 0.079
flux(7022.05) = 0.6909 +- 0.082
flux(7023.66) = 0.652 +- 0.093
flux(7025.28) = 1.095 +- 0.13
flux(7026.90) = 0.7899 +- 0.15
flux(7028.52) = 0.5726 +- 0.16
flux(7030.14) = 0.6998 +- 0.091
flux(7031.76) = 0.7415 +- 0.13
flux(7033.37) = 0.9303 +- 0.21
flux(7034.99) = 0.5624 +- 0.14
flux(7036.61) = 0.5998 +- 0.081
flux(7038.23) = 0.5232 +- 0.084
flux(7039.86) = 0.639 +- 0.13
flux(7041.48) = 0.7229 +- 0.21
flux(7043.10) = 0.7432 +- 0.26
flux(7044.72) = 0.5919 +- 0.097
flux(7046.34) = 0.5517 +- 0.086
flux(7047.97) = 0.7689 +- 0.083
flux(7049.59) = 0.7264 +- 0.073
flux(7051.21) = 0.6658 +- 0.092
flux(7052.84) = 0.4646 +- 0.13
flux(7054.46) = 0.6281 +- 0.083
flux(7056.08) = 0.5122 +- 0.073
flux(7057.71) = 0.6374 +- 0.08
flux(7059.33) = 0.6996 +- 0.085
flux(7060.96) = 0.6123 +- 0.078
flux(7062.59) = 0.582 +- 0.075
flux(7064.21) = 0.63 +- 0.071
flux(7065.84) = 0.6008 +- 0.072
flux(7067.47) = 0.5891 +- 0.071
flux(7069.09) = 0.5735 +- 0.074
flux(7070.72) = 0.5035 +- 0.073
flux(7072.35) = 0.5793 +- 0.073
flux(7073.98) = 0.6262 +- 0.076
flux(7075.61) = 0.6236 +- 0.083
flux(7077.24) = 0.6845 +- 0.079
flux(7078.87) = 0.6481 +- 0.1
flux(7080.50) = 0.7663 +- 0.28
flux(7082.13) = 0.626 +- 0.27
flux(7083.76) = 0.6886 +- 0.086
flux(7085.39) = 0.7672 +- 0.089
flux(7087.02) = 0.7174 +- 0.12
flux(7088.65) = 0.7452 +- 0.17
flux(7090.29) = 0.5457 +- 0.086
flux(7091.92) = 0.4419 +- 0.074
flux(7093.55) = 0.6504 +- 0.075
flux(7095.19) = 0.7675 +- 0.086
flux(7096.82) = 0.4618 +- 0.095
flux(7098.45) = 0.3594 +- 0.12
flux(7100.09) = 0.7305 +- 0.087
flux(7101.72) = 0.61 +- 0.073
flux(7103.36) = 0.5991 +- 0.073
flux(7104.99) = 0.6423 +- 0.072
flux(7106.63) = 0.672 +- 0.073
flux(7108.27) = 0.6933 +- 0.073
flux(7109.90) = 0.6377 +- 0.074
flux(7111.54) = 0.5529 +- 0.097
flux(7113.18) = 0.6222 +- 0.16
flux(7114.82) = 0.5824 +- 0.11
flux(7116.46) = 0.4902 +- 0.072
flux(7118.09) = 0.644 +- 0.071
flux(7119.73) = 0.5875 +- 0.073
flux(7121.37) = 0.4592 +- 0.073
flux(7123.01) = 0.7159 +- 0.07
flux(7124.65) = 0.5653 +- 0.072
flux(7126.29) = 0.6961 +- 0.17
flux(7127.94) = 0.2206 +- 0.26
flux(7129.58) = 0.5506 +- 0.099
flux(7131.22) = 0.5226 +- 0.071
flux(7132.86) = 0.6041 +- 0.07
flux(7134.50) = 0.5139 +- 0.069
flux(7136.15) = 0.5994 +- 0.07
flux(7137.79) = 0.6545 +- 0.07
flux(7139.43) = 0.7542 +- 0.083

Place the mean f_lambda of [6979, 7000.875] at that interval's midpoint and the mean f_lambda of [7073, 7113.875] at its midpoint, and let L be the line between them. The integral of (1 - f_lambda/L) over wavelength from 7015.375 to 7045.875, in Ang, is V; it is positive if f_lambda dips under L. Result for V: -3.1 Ang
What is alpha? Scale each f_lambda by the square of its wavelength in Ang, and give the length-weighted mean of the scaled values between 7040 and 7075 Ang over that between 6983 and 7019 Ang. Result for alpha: 1.08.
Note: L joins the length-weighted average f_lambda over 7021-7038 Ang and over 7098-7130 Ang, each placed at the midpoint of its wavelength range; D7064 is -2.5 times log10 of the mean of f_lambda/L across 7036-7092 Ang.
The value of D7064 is 0.06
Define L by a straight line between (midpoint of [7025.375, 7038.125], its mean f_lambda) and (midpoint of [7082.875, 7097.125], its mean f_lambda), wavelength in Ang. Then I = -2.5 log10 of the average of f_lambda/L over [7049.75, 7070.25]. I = 0.13 mag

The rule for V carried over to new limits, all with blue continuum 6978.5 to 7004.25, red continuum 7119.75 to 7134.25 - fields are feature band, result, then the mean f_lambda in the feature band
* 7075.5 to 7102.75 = -3.8 Ang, 0.637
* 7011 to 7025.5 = -1.2 Ang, 0.636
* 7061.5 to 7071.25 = -0.3 Ang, 0.583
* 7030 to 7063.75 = -4.2 Ang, 0.647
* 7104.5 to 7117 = -1.4 Ang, 0.613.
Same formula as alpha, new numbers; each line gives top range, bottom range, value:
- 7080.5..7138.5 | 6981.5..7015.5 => 1.05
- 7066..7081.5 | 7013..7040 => 0.94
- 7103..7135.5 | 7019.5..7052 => 0.85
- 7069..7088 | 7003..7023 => 1.13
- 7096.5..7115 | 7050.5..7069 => 1.01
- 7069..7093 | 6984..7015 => 1.12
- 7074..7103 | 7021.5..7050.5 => 0.92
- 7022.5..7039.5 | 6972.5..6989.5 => 1.14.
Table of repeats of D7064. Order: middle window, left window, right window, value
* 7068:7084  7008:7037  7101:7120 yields 0.01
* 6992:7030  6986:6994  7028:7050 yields 0.04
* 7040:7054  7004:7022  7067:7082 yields -0.08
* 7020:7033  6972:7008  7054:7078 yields -0.22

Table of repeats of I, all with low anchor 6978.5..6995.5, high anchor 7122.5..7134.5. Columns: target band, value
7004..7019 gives 0.05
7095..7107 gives -0.07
